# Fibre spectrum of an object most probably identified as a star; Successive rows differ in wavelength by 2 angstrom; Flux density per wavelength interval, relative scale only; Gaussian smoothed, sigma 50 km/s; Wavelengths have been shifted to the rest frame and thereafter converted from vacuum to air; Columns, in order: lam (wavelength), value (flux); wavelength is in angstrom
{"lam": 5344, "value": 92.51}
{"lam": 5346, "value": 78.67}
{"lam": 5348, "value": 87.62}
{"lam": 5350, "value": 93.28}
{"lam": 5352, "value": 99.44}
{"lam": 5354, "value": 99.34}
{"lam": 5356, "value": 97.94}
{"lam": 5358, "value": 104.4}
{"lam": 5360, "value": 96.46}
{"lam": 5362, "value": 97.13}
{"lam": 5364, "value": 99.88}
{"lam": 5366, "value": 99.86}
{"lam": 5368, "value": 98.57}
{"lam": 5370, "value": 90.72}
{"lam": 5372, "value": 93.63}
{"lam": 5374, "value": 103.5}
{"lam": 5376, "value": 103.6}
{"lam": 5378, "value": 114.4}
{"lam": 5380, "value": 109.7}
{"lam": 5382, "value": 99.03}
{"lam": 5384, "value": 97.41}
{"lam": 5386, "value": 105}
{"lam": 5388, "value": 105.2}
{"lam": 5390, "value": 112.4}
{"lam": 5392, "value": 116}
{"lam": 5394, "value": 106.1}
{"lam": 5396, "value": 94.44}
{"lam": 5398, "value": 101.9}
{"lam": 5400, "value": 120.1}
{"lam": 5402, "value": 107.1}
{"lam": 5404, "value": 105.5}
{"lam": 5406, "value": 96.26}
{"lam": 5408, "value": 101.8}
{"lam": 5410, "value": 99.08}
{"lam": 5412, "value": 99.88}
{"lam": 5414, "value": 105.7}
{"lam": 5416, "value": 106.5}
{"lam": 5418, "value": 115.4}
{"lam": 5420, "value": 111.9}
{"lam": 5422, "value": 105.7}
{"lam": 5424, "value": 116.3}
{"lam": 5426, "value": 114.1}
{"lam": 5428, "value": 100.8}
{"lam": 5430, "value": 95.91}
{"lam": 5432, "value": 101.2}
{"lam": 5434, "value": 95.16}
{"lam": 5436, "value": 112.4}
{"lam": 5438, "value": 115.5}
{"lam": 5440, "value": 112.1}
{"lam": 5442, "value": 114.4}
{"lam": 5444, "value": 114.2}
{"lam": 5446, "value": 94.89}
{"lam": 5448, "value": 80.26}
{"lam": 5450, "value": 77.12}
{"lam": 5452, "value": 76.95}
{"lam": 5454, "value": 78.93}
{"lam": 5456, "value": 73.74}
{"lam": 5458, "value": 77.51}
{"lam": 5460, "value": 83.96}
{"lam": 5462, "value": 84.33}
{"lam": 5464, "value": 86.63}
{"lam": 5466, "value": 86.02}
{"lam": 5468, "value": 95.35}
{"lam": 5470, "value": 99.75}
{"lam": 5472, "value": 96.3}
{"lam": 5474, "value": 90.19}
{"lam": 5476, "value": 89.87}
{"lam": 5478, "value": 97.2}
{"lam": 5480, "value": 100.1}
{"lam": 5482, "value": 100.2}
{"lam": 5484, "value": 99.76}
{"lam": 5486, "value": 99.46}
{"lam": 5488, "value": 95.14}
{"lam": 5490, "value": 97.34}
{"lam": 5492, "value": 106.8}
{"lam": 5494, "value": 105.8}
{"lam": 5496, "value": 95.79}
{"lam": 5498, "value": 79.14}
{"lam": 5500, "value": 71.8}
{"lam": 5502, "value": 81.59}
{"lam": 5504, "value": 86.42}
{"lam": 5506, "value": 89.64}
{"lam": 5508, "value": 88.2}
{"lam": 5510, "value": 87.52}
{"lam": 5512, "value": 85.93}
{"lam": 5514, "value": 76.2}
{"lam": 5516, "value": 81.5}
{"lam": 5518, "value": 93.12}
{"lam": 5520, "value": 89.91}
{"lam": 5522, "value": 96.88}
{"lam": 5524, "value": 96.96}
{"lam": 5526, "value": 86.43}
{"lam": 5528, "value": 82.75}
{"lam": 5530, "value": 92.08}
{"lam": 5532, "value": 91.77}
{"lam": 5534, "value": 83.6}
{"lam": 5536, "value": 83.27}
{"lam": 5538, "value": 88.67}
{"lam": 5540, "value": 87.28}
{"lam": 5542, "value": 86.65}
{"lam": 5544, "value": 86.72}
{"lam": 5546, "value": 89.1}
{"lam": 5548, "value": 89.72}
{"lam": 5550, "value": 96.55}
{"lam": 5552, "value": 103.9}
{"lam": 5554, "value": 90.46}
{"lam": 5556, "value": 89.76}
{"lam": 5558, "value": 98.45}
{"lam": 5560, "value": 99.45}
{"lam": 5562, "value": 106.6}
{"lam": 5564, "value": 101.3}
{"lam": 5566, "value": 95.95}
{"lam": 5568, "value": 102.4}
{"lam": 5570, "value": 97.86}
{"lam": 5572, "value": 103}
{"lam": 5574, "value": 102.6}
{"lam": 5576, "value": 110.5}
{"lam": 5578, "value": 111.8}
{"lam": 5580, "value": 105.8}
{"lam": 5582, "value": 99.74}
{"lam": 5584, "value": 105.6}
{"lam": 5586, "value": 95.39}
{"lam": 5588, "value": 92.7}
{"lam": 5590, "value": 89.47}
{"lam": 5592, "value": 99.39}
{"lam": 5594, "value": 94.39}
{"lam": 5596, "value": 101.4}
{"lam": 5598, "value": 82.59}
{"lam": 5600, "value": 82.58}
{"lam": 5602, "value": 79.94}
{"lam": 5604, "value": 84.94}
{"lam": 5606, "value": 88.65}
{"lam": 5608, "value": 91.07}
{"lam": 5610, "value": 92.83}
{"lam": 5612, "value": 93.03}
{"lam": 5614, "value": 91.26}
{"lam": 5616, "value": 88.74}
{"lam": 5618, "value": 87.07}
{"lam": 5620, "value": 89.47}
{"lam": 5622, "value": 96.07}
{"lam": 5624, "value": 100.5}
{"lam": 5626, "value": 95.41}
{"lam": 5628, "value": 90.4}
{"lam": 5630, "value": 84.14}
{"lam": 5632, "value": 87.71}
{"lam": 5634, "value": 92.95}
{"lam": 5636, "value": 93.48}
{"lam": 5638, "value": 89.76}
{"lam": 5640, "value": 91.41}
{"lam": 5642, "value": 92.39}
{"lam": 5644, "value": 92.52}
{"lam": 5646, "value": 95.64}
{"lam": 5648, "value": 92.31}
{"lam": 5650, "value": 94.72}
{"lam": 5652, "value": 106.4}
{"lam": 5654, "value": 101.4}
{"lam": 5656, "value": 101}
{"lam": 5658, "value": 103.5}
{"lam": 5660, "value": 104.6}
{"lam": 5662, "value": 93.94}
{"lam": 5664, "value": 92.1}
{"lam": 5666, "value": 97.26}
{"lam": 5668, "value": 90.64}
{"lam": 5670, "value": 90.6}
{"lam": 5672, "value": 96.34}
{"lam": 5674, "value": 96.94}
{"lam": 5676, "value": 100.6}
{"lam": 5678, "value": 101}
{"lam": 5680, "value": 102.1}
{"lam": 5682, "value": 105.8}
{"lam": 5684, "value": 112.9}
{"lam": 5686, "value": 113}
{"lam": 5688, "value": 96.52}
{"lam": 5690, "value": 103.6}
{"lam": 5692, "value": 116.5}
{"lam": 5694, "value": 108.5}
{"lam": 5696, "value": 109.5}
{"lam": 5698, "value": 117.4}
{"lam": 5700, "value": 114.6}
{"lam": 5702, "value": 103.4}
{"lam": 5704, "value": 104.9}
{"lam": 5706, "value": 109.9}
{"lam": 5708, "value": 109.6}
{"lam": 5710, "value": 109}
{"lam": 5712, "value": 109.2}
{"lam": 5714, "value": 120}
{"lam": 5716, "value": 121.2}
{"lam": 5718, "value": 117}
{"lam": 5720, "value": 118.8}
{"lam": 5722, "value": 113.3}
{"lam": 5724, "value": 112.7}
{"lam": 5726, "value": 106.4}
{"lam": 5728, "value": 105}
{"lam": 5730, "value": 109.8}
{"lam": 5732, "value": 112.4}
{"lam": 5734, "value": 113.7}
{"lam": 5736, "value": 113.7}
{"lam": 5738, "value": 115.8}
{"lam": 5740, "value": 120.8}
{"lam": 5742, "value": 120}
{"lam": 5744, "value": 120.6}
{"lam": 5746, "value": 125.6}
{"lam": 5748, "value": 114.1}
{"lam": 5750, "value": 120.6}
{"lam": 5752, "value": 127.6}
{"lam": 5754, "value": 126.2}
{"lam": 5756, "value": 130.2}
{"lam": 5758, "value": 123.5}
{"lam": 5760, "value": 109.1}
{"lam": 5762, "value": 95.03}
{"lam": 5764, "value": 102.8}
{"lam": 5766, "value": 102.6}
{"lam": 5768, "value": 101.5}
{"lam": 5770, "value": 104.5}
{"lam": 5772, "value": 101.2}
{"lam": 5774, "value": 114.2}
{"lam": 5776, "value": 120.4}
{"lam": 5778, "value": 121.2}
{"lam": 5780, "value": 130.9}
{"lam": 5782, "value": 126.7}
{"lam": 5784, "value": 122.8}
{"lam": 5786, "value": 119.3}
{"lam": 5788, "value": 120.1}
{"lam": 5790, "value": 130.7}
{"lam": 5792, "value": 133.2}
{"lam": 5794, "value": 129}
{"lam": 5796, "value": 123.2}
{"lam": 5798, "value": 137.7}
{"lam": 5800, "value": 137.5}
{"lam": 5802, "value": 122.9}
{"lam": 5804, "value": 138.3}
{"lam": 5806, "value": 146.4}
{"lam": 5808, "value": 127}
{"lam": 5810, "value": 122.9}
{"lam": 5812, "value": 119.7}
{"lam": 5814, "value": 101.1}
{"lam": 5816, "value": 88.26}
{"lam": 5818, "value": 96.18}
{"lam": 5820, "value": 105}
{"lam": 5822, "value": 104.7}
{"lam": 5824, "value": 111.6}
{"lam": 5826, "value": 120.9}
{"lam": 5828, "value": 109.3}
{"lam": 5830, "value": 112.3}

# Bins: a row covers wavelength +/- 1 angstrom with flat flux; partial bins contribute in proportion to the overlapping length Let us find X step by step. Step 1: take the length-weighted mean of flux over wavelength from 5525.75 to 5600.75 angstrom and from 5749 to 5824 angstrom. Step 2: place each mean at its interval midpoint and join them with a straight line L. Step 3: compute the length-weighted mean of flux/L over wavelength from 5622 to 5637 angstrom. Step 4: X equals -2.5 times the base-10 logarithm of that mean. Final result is 0.11 mag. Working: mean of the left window 95.1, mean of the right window 118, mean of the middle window 92.3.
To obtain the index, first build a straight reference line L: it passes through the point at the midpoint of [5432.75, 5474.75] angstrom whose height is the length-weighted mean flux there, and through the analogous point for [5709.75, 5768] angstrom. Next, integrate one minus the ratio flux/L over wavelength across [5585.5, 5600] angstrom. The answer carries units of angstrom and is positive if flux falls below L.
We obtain 1.50 angstrom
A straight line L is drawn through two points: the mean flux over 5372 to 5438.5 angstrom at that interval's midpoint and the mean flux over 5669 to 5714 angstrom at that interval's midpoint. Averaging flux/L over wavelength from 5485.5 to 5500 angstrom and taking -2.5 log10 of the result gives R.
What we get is 0.11 mag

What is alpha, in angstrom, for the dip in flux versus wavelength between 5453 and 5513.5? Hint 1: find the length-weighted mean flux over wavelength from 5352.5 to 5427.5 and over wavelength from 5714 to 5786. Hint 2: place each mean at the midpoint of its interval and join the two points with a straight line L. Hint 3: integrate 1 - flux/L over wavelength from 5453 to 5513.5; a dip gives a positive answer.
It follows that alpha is 9.50 angstrom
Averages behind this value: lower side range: 104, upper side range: 116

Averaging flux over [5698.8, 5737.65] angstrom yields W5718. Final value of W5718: 112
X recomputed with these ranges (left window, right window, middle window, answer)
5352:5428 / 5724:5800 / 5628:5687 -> 0.17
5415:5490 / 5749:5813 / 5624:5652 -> 0.20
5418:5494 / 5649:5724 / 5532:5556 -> 0.12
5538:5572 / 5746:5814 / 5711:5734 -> 0.01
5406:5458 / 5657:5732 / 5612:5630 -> 0.14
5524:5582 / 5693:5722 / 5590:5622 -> 0.13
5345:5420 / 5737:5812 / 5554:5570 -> 0.13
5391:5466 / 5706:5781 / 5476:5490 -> 0.05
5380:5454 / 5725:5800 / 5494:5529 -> 0.23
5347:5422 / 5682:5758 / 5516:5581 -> 0.14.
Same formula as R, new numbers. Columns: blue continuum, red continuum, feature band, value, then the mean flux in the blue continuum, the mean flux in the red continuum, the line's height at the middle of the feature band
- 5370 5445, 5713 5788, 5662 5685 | 0.15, 106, 116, 114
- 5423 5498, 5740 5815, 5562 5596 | 0.05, 96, 121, 105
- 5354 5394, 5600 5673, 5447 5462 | 0.25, 102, 93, 99.5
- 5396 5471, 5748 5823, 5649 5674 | 0.14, 99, 118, 112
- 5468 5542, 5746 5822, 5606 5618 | 0.12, 91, 119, 102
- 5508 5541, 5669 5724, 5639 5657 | 0.07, 87.8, 108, 103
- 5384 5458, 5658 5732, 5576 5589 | 0.02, 102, 107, 105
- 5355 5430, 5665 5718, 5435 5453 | 0.05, 104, 106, 104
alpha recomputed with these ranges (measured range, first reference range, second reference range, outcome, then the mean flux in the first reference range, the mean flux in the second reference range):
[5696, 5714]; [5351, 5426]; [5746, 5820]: 0.9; 104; 119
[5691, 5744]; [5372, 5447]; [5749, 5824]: 1.5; 106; 118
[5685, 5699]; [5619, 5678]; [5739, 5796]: -0.8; 95.1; 118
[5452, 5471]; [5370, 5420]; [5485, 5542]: 2.2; 105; 89.3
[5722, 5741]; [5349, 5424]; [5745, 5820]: 0.8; 103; 119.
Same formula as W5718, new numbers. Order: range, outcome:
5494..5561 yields 89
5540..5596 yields 97.8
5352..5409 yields 103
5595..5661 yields 92.7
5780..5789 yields 123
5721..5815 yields 119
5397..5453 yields 104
